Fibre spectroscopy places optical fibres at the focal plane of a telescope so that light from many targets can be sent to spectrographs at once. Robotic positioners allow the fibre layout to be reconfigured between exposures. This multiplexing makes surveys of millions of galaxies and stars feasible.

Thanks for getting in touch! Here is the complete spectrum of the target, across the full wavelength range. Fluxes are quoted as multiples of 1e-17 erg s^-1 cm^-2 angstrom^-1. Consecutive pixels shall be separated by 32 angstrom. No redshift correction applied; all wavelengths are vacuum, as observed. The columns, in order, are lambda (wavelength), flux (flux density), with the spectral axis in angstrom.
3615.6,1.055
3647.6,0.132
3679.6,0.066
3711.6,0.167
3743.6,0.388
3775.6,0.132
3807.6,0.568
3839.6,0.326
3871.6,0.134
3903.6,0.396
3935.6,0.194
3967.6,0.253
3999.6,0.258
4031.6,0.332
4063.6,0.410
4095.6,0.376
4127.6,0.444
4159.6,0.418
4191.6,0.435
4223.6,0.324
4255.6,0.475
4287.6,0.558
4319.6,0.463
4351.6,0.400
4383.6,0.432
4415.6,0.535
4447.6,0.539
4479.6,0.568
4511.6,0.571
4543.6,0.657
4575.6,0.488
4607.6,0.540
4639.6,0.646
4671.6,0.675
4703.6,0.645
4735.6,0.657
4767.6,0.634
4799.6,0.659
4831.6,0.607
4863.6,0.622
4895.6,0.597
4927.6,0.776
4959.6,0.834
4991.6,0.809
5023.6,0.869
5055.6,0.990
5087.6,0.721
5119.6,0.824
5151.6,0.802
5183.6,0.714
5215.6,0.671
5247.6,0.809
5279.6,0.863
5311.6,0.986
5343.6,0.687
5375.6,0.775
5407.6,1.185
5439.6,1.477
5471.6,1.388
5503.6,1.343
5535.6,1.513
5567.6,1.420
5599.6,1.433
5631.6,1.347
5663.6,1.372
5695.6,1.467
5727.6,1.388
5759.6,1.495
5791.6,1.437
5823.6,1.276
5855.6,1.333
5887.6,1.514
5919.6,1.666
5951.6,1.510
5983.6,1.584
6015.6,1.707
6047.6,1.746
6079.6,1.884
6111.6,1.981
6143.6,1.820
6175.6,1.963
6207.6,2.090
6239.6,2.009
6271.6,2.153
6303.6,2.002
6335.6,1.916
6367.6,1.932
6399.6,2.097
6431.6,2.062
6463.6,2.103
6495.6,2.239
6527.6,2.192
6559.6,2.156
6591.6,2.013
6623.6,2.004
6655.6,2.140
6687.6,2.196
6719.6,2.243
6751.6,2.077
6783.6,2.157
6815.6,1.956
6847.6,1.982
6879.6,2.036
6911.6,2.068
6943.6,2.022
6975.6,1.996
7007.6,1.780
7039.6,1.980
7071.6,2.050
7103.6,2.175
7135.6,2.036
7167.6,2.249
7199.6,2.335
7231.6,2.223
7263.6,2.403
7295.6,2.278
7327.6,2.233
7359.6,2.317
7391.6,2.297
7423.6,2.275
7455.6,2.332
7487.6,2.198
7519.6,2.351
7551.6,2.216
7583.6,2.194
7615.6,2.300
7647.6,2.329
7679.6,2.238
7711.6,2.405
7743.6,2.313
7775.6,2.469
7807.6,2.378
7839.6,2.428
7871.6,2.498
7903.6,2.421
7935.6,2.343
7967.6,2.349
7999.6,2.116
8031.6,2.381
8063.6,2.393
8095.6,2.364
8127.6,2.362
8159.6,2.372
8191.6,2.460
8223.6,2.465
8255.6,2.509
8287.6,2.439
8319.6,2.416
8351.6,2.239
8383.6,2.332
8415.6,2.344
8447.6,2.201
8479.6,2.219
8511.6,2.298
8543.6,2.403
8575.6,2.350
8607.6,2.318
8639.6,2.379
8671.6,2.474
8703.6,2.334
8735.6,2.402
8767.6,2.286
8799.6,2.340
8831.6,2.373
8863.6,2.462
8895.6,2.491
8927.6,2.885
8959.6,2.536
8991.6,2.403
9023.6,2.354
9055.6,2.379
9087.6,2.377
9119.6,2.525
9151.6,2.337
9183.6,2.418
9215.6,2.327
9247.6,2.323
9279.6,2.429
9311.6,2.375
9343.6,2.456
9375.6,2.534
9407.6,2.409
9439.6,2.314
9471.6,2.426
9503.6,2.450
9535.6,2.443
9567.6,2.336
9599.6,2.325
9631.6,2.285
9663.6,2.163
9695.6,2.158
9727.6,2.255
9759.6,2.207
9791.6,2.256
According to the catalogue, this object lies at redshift 0.36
